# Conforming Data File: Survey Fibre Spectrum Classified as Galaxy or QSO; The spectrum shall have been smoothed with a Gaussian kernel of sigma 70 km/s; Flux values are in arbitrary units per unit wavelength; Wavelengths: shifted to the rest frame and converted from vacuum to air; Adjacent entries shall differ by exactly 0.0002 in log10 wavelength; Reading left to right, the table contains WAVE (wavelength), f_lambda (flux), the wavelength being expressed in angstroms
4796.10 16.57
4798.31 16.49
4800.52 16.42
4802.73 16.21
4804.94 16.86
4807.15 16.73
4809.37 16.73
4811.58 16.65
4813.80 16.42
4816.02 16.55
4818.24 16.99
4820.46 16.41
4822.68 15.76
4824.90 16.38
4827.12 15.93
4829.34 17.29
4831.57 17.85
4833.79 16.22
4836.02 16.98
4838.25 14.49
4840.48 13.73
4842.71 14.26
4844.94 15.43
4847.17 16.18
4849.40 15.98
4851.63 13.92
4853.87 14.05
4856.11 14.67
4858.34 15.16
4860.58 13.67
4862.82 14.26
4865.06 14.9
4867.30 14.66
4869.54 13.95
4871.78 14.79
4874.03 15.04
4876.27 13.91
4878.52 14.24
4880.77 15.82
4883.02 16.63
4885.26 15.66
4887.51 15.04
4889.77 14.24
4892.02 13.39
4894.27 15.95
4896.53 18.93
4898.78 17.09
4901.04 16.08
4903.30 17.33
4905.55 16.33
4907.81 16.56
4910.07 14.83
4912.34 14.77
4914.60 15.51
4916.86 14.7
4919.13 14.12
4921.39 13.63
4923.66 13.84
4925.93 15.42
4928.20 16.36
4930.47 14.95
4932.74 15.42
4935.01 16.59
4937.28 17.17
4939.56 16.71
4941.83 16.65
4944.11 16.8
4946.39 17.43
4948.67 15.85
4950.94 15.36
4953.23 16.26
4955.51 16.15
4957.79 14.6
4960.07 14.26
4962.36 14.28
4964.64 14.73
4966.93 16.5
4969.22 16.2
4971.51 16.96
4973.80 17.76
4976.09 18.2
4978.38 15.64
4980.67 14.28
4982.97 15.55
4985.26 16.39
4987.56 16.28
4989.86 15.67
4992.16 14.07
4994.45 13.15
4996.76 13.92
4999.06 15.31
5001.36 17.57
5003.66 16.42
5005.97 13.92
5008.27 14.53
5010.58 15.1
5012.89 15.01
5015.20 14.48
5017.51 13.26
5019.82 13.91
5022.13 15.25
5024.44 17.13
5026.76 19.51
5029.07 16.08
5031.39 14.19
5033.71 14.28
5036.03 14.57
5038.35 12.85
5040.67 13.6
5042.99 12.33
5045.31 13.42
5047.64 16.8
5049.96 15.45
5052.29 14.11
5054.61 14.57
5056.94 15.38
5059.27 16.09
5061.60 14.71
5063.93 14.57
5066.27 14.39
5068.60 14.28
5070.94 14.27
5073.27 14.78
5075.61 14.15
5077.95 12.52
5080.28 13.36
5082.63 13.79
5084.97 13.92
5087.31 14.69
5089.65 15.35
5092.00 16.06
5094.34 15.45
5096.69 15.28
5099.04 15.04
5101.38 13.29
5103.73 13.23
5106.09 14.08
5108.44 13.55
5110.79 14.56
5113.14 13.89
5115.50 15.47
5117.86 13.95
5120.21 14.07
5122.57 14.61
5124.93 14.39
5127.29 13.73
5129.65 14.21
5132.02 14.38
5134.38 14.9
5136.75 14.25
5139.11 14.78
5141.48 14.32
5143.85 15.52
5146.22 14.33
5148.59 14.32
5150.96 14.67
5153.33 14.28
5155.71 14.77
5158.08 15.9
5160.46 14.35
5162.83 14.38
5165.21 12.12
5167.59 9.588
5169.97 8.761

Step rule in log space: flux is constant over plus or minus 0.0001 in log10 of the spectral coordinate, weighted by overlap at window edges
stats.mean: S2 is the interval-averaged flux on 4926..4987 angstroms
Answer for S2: 16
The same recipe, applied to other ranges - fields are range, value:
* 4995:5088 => 14.7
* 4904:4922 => 15.2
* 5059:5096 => 14.5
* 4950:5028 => 15.5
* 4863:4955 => 15.6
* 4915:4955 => 15.7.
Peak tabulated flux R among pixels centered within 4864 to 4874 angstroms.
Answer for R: 14.9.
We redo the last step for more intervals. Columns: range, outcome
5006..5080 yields 19.51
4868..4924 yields 18.93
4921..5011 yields 18.2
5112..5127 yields 15.47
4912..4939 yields 17.17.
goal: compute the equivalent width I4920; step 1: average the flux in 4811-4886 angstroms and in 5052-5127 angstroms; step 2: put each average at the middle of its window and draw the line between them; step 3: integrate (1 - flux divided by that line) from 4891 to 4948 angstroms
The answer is -2.8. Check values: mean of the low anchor 15.4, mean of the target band 15.9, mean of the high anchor 14.4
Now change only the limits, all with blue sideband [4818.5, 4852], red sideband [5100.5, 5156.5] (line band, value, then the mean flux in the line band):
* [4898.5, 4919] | -0.4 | 15.8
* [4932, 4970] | -1.7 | 15.9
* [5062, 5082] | 0.8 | 14.1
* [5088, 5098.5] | -0.7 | 15.5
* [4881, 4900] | -0.4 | 15.9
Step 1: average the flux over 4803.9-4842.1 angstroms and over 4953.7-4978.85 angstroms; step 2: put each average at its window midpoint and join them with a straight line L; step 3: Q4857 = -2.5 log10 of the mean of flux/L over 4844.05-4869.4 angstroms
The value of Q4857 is 0.10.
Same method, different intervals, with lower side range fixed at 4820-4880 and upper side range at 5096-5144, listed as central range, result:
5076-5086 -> 0.08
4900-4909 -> -0.11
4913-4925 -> 0.04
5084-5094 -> -0.05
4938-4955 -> -0.11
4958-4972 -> -0.04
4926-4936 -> -0.06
